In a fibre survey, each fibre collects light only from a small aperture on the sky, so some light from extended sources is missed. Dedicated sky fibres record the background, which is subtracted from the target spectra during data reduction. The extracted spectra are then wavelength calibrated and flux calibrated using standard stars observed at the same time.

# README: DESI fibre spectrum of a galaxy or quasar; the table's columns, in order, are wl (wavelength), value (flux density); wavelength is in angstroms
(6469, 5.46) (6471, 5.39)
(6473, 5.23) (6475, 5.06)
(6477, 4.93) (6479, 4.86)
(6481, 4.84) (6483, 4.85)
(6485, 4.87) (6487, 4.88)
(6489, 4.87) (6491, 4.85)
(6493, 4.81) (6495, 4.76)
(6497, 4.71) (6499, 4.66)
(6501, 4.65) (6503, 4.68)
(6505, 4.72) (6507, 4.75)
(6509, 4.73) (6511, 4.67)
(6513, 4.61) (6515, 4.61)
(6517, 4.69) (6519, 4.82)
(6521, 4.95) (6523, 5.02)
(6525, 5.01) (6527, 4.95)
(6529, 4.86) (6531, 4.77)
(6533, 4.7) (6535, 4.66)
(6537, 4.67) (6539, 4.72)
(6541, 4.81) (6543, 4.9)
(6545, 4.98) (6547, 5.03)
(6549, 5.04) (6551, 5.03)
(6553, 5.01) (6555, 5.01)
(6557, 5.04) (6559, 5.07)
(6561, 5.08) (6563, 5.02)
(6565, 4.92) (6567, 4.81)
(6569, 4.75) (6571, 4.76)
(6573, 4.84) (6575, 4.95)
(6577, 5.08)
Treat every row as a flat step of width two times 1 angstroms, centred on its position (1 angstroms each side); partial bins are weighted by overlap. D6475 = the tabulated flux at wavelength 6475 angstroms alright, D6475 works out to 5.06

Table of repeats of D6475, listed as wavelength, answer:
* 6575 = 4.95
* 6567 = 4.81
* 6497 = 4.71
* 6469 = 5.46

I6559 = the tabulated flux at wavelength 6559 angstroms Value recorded 5.07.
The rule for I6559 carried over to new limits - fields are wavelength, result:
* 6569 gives 4.75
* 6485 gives 4.87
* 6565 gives 4.92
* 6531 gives 4.77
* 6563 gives 5.02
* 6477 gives 4.93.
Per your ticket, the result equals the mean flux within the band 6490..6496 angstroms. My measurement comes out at 4.81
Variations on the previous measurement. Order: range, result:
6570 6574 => 4.8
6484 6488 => 4.88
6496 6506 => 4.68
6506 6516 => 4.67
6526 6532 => 4.86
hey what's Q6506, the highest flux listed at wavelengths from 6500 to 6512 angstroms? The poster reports 4.75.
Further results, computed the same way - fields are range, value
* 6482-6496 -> 4.88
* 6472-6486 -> 5.23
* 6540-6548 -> 5.03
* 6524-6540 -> 5.01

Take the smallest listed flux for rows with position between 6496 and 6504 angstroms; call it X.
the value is 4.65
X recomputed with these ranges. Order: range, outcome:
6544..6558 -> 4.98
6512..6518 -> 4.61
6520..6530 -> 4.86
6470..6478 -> 4.93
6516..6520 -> 4.69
